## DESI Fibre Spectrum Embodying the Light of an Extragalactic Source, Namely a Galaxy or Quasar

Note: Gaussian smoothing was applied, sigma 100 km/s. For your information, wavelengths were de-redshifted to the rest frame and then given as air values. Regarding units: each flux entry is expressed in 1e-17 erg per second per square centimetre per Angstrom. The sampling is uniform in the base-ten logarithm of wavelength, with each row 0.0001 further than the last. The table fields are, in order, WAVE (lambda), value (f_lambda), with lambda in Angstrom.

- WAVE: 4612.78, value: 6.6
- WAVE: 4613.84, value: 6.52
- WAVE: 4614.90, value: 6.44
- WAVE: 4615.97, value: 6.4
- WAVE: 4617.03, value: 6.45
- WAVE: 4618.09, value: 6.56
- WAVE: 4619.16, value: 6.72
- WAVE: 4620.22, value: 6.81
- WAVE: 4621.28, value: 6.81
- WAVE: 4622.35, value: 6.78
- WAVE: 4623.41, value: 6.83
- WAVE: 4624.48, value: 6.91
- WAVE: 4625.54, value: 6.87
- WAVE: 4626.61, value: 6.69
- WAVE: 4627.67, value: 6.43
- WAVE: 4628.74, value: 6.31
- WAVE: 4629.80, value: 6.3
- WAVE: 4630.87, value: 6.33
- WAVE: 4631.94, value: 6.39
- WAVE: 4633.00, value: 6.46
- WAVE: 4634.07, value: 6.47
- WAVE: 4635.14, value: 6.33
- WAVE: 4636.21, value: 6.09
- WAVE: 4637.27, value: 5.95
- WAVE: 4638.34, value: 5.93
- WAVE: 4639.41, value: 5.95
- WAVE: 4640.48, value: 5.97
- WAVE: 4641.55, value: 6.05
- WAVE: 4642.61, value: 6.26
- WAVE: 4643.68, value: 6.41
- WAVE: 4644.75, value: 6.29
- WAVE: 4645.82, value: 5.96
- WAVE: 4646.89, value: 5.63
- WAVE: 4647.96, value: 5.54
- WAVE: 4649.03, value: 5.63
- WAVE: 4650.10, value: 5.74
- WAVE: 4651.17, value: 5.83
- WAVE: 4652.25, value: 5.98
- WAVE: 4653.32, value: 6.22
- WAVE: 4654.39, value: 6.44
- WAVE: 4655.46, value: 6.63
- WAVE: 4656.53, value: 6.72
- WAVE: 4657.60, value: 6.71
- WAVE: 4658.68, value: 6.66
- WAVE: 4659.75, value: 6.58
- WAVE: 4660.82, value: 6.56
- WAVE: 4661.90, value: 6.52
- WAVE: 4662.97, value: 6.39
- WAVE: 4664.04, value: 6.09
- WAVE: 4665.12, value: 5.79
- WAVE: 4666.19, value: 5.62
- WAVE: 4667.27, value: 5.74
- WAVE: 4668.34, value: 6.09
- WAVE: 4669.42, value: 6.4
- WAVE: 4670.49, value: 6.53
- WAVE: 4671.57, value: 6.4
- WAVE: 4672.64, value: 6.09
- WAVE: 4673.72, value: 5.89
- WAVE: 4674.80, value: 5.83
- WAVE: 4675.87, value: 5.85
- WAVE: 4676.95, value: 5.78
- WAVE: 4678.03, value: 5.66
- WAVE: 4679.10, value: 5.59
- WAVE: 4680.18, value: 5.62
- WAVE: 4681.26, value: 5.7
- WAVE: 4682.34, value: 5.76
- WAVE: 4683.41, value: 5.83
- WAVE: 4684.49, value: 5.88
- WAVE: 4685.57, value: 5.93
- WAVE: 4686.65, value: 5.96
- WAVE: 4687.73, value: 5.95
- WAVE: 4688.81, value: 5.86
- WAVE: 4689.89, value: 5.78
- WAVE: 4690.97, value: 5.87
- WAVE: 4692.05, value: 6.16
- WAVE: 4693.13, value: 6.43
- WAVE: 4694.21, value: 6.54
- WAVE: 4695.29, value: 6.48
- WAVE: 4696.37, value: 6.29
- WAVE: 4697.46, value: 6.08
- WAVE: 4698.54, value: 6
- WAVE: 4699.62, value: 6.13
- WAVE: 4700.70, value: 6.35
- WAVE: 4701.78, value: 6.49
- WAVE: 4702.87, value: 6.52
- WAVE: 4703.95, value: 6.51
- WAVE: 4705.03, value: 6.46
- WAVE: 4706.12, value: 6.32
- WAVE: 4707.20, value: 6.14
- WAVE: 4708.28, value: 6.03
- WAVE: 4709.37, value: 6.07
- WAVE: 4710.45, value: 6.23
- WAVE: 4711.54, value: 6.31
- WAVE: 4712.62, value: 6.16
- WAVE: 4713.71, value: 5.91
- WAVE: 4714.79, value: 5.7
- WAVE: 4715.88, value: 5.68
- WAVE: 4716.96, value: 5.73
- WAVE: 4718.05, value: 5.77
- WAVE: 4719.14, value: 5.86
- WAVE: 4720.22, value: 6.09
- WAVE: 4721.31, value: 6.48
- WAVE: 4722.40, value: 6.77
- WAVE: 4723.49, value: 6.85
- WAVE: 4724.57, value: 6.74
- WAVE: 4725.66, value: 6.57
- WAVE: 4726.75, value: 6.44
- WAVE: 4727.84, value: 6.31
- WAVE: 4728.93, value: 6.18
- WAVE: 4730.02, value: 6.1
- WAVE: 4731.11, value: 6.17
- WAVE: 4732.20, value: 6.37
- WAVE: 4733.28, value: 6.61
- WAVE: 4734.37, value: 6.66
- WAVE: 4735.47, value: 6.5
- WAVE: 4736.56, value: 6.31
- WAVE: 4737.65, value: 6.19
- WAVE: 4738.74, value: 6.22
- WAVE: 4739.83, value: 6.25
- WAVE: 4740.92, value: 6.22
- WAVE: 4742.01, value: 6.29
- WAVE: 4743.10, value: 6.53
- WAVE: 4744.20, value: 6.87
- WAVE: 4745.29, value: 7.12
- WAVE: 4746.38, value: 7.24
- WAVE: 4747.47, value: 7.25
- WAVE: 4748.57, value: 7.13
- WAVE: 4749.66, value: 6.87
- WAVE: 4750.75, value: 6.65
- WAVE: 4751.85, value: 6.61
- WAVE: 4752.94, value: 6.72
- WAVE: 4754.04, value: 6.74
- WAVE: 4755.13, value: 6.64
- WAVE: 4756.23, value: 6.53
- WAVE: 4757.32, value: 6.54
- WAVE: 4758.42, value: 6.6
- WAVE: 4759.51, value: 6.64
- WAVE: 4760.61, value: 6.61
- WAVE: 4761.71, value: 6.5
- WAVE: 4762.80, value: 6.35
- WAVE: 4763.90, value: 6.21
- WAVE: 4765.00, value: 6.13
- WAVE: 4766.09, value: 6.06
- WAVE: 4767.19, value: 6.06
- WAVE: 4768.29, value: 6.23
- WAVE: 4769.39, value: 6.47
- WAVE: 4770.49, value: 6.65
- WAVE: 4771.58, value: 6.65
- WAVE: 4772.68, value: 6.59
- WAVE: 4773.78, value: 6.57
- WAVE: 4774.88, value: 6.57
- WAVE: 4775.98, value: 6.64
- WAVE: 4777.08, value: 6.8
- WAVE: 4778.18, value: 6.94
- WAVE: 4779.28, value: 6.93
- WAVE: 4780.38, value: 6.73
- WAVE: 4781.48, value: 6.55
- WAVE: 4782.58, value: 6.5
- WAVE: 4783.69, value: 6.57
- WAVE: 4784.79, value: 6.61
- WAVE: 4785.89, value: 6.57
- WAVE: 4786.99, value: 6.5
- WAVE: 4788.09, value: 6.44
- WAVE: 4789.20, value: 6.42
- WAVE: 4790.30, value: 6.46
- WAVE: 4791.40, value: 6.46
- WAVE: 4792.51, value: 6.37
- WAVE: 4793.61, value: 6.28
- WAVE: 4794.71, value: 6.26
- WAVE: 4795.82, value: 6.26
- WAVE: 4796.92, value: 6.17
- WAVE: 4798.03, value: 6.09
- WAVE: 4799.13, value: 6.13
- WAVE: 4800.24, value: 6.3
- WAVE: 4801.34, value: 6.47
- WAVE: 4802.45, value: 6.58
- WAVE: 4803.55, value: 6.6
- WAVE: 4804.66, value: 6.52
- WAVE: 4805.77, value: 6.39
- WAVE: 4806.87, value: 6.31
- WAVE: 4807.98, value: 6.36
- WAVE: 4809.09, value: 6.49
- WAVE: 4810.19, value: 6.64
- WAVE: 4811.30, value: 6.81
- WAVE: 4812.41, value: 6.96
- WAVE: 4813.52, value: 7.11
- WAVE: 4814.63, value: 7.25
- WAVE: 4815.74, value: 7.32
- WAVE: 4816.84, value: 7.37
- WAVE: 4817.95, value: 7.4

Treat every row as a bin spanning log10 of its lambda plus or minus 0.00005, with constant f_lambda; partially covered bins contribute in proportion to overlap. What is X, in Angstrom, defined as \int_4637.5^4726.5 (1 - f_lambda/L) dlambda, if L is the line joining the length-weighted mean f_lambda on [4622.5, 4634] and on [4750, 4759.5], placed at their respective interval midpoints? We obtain 6.3 Angstrom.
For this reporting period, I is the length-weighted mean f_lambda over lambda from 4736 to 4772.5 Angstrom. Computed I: 6.55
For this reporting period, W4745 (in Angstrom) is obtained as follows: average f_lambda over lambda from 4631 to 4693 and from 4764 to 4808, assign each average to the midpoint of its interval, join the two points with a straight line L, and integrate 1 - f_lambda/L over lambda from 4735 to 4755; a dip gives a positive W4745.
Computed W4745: -1.0 Angstrom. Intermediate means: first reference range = 6.07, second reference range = 6.45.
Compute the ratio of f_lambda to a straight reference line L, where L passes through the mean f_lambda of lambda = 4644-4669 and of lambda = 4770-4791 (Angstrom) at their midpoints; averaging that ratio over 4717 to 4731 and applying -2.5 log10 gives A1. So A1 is 0.02 mag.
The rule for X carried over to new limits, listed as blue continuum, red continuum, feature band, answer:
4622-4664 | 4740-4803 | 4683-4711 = 1.0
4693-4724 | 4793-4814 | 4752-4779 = -0.7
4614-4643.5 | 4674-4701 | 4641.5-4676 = 0.2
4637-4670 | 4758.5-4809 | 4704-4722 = 0.6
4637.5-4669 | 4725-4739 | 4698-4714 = 0.1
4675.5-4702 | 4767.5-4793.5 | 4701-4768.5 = -1.3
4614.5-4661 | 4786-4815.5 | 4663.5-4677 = 0.8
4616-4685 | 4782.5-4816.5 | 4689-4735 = 0.7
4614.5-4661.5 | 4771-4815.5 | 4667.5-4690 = 1.7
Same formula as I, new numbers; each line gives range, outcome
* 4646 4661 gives 6.19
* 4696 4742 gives 6.26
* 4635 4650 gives 5.99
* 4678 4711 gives 6.09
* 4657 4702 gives 6.09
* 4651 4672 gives 6.3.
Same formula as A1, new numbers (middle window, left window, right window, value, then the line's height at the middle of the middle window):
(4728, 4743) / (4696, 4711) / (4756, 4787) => 0.01 mag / 6.38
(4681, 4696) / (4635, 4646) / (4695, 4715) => 0.03 mag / 6.2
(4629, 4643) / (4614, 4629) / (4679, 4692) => 0.05 mag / 6.46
